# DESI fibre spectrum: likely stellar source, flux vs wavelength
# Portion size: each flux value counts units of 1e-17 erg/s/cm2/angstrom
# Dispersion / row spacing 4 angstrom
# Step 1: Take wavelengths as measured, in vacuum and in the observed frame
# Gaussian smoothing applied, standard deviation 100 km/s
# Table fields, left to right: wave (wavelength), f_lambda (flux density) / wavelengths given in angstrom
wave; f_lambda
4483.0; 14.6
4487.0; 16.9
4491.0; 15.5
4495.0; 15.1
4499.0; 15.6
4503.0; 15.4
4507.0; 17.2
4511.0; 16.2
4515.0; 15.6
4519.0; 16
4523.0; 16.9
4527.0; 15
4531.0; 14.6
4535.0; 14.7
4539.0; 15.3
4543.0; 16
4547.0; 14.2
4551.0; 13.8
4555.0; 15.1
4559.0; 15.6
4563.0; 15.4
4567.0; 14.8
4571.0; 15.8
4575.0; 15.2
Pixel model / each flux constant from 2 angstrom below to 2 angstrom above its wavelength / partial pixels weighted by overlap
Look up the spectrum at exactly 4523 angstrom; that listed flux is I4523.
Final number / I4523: 16.9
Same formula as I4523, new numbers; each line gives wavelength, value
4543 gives 16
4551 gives 13.8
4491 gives 15.5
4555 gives 15.1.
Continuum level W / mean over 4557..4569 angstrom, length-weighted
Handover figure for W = 15.3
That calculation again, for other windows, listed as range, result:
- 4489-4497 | 15.3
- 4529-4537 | 14.6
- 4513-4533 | 15.6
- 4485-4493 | 16.2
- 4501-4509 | 16.3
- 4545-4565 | 14.8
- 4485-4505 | 15.7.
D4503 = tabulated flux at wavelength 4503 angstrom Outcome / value 15.4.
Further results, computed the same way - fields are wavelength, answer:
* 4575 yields 15.2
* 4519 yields 16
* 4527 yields 15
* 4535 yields 14.7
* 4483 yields 14.6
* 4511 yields 16.2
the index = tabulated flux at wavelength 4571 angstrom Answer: 15.8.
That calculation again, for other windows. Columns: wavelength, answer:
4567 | 14.8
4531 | 14.6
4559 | 15.6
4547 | 14.2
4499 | 15.6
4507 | 17.2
